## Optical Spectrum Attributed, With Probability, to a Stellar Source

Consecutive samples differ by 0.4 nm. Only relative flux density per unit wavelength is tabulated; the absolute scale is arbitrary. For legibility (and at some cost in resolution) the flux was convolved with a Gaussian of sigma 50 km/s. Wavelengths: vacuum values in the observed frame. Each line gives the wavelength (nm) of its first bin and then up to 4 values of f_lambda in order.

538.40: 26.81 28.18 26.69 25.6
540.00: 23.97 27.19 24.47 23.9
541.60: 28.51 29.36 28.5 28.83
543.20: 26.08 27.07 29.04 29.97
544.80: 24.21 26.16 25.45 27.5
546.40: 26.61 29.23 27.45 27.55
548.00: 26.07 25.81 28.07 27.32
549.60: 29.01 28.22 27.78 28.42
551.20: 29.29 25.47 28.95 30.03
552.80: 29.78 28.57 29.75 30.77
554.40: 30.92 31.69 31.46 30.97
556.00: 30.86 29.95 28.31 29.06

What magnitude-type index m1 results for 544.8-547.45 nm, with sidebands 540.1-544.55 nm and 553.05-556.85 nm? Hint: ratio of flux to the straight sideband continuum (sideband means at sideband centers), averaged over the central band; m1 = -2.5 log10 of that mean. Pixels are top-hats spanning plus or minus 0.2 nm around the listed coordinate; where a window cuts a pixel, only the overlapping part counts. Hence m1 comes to 0.058 mag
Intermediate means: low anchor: 27.4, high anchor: 30.4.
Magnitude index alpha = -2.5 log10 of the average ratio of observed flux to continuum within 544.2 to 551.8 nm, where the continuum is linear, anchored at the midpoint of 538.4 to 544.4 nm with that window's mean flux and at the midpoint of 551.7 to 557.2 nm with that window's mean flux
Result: 0.05 mag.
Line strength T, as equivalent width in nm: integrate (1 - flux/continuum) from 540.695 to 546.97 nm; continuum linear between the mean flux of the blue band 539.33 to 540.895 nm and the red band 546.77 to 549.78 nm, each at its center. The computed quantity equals -0.21 nm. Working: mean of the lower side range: 25.4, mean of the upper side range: 27.5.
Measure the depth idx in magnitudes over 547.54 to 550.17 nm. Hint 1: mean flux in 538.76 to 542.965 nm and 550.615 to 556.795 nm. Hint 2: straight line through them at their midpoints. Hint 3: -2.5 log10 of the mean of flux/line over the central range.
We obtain 0.05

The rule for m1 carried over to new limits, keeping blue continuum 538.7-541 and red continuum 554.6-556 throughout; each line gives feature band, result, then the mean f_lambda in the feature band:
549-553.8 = 0.052 mag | 28.5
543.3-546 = 0.024 mag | 27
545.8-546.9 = 0.021 mag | 27.6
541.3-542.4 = -0.070 mag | 28.4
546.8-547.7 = 0.024 mag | 27.9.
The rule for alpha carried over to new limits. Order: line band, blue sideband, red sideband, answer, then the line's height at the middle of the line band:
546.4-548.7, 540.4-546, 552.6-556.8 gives 0.04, 28.3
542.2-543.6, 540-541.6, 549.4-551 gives -0.06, 26.1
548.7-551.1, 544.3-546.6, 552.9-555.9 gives 0.01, 28.5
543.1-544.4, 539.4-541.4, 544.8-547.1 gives -0.07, 26.1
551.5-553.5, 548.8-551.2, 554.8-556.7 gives 0.02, 29.3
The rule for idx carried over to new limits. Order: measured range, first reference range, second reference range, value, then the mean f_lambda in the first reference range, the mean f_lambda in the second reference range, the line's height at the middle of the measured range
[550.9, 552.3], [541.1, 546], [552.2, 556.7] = 0.06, 27.3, 30.4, 29.6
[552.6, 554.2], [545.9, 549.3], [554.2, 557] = 0.00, 27.3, 30.6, 29.7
